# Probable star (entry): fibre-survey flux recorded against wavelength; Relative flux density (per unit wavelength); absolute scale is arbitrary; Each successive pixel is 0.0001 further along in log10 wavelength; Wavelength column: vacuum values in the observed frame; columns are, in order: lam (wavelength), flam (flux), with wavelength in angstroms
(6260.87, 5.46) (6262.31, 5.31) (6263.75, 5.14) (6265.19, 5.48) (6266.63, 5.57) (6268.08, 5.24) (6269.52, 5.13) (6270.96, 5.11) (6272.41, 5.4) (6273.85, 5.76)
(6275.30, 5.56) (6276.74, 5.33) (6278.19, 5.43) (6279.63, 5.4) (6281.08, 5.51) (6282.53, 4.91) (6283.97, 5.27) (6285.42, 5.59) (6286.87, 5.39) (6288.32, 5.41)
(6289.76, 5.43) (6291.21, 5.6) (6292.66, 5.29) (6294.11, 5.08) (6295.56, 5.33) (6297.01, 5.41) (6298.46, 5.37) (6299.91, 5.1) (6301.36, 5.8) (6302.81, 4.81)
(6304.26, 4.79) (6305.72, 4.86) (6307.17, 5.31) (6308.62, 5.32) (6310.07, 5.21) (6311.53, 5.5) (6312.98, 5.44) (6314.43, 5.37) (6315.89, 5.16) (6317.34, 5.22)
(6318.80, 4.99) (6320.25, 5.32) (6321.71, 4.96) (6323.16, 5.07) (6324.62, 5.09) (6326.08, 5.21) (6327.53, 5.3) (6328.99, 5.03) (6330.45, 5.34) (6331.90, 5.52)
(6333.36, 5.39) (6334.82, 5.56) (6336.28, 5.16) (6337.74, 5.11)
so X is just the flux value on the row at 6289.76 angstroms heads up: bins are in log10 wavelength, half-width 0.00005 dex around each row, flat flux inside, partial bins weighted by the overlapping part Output 5.43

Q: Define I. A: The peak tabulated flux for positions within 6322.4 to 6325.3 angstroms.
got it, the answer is 5.09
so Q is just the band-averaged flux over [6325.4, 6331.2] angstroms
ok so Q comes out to 5.23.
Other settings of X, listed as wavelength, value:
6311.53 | 5.5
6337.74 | 5.11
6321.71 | 4.96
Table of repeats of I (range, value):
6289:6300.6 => 5.6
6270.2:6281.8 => 5.76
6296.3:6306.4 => 5.8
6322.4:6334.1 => 5.52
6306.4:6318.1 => 5.5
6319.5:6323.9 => 5.32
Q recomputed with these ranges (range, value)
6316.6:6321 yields 5.18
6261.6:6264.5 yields 5.24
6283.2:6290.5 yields 5.42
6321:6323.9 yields 5.02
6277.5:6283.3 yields 5.32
